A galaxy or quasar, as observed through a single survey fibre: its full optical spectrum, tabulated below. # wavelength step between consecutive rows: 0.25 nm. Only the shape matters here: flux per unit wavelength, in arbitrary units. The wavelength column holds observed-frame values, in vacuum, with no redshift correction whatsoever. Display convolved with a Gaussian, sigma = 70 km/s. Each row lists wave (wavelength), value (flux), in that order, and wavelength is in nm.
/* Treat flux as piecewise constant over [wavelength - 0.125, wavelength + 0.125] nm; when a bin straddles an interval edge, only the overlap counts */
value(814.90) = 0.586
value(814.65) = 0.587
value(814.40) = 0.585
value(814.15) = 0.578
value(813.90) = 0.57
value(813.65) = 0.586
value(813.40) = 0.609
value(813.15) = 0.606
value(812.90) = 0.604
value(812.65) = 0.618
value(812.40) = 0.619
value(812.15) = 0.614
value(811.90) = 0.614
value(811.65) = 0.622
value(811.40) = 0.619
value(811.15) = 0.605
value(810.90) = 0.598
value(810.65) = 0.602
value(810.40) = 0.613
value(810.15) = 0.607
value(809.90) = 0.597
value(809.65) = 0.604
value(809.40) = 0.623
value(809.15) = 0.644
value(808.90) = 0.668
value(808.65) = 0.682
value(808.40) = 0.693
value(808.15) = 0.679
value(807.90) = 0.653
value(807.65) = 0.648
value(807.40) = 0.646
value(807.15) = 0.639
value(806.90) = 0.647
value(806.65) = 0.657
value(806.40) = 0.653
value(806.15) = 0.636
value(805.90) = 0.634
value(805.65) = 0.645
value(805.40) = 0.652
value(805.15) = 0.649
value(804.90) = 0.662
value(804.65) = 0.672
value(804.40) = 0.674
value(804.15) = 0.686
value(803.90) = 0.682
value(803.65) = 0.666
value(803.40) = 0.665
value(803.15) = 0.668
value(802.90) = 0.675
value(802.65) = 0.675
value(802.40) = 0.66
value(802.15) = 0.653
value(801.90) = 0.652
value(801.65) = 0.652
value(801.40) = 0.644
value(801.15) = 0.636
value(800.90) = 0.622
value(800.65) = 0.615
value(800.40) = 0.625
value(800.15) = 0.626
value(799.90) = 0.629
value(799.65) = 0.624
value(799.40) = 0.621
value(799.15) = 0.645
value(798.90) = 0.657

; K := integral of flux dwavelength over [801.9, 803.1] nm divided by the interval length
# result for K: 0.664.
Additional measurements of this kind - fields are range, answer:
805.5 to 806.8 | 0.645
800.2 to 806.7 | 0.654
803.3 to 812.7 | 0.642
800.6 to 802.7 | 0.645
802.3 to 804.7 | 0.672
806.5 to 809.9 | 0.65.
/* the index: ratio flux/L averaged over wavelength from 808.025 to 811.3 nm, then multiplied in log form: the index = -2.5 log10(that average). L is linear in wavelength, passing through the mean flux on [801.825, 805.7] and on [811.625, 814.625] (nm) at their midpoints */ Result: -0.01 mag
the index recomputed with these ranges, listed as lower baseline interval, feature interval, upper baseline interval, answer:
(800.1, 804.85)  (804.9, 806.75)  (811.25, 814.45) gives -0.01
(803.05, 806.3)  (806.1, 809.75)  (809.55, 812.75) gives -0.03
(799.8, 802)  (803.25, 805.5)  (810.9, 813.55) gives -0.07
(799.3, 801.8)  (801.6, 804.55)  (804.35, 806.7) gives -0.04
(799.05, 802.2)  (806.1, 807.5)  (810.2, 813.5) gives -0.04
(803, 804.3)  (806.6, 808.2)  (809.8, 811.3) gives -0.03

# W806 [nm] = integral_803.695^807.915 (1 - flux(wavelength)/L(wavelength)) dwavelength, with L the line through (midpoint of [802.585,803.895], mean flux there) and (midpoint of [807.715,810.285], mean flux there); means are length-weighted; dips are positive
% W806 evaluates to 0.03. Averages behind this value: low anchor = 0.671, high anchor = 0.645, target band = 0.655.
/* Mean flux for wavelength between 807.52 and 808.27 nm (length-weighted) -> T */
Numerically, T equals 0.66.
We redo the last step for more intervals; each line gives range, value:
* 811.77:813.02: 0.614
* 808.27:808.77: 0.687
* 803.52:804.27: 0.678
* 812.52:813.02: 0.611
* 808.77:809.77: 0.635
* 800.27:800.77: 0.62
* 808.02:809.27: 0.673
